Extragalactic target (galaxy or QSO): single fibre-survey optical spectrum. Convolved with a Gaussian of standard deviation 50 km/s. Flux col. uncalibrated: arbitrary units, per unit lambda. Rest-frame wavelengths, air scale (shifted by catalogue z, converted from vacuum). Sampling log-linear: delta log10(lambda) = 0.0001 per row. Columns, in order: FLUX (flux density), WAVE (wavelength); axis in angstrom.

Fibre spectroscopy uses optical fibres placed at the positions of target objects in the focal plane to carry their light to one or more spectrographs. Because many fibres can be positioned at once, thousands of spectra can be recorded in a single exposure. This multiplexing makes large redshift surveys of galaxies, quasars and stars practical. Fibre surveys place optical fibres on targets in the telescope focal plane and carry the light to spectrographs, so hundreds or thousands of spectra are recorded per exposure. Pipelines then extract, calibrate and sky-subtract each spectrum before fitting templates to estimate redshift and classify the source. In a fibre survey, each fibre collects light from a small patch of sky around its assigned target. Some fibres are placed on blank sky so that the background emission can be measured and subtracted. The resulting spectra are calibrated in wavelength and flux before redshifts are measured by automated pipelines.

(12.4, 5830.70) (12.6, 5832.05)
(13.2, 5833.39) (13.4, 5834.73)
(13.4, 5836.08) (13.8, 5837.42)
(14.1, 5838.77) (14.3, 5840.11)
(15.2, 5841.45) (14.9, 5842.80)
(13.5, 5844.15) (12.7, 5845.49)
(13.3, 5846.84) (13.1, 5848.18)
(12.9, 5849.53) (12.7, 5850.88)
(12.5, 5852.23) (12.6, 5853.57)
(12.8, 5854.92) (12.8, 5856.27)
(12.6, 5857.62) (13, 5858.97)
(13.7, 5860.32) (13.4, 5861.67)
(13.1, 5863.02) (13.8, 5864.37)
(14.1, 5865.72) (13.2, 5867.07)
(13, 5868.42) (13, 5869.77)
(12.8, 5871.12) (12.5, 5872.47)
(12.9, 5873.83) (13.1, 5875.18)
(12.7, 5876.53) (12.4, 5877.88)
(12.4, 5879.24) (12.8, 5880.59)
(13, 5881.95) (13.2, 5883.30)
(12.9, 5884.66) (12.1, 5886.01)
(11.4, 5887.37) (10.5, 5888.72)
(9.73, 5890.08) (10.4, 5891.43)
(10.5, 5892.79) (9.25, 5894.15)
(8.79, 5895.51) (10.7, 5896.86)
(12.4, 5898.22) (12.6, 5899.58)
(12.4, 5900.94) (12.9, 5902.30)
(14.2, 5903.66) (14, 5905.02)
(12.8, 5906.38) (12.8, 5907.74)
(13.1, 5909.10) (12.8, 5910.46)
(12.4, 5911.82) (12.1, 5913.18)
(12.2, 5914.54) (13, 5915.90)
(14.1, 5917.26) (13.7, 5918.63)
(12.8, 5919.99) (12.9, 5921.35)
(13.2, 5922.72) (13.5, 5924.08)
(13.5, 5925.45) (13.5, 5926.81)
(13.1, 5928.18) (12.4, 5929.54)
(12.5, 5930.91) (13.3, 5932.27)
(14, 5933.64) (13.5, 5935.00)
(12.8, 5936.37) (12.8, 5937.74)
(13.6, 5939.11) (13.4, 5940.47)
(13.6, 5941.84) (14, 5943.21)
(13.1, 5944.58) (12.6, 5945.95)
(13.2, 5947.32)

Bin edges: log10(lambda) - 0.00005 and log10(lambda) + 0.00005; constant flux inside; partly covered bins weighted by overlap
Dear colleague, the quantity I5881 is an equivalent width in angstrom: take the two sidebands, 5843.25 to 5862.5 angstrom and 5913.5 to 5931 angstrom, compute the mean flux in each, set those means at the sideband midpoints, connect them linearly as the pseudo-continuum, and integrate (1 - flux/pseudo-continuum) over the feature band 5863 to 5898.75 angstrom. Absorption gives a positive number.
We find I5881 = 2.6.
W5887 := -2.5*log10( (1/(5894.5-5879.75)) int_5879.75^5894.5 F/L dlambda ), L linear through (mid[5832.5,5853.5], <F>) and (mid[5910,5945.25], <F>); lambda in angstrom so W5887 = 0.16 mag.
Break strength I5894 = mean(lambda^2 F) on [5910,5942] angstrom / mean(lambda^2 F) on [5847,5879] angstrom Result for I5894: 1.03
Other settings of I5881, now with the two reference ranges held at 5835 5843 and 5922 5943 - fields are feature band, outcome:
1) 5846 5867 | 1.39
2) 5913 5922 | 0.26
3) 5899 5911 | 0.41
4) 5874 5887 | 1.01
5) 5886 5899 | 2.99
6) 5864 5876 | 0.65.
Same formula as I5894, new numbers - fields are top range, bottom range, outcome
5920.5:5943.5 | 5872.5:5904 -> 1.13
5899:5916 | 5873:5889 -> 1.04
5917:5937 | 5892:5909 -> 1.12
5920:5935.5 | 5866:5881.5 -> 1.05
